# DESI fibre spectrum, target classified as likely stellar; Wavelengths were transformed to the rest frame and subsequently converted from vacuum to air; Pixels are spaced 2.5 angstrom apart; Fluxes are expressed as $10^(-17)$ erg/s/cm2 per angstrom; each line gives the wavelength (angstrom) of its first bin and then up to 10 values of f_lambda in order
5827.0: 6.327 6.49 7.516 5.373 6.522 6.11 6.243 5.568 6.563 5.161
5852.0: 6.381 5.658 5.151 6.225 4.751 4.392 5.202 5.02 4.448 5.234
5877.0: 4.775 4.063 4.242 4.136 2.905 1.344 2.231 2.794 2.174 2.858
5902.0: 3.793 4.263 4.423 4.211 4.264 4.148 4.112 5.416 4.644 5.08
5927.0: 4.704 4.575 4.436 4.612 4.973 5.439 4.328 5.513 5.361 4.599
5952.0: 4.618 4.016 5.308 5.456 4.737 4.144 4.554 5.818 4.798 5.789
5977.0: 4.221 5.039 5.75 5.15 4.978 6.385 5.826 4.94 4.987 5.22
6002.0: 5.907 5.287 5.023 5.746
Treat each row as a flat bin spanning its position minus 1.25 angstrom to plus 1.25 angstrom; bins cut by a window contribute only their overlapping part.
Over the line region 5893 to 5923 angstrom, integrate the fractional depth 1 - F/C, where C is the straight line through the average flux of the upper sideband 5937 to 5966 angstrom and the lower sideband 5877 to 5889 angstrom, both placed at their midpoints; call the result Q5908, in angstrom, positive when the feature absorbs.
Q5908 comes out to 2.09 angstrom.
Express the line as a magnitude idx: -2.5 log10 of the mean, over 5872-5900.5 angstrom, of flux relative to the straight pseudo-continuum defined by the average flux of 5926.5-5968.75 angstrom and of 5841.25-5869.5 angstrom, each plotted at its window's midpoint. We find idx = 0.485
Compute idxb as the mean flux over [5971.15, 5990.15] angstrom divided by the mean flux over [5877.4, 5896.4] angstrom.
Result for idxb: 1.7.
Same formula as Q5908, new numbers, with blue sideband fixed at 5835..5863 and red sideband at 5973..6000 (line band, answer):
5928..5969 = 4.80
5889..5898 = 5.50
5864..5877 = 1.99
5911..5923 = 2.27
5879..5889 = 3.64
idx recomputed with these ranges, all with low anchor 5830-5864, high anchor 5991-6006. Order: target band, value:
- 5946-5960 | 0.14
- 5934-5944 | 0.14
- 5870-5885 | 0.27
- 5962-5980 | 0.12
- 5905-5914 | 0.31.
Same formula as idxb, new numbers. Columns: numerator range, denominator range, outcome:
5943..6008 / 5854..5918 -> 1.25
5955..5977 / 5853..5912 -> 1.21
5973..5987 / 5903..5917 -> 1.22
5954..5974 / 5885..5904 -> 1.81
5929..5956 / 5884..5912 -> 1.49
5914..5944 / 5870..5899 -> 1.35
